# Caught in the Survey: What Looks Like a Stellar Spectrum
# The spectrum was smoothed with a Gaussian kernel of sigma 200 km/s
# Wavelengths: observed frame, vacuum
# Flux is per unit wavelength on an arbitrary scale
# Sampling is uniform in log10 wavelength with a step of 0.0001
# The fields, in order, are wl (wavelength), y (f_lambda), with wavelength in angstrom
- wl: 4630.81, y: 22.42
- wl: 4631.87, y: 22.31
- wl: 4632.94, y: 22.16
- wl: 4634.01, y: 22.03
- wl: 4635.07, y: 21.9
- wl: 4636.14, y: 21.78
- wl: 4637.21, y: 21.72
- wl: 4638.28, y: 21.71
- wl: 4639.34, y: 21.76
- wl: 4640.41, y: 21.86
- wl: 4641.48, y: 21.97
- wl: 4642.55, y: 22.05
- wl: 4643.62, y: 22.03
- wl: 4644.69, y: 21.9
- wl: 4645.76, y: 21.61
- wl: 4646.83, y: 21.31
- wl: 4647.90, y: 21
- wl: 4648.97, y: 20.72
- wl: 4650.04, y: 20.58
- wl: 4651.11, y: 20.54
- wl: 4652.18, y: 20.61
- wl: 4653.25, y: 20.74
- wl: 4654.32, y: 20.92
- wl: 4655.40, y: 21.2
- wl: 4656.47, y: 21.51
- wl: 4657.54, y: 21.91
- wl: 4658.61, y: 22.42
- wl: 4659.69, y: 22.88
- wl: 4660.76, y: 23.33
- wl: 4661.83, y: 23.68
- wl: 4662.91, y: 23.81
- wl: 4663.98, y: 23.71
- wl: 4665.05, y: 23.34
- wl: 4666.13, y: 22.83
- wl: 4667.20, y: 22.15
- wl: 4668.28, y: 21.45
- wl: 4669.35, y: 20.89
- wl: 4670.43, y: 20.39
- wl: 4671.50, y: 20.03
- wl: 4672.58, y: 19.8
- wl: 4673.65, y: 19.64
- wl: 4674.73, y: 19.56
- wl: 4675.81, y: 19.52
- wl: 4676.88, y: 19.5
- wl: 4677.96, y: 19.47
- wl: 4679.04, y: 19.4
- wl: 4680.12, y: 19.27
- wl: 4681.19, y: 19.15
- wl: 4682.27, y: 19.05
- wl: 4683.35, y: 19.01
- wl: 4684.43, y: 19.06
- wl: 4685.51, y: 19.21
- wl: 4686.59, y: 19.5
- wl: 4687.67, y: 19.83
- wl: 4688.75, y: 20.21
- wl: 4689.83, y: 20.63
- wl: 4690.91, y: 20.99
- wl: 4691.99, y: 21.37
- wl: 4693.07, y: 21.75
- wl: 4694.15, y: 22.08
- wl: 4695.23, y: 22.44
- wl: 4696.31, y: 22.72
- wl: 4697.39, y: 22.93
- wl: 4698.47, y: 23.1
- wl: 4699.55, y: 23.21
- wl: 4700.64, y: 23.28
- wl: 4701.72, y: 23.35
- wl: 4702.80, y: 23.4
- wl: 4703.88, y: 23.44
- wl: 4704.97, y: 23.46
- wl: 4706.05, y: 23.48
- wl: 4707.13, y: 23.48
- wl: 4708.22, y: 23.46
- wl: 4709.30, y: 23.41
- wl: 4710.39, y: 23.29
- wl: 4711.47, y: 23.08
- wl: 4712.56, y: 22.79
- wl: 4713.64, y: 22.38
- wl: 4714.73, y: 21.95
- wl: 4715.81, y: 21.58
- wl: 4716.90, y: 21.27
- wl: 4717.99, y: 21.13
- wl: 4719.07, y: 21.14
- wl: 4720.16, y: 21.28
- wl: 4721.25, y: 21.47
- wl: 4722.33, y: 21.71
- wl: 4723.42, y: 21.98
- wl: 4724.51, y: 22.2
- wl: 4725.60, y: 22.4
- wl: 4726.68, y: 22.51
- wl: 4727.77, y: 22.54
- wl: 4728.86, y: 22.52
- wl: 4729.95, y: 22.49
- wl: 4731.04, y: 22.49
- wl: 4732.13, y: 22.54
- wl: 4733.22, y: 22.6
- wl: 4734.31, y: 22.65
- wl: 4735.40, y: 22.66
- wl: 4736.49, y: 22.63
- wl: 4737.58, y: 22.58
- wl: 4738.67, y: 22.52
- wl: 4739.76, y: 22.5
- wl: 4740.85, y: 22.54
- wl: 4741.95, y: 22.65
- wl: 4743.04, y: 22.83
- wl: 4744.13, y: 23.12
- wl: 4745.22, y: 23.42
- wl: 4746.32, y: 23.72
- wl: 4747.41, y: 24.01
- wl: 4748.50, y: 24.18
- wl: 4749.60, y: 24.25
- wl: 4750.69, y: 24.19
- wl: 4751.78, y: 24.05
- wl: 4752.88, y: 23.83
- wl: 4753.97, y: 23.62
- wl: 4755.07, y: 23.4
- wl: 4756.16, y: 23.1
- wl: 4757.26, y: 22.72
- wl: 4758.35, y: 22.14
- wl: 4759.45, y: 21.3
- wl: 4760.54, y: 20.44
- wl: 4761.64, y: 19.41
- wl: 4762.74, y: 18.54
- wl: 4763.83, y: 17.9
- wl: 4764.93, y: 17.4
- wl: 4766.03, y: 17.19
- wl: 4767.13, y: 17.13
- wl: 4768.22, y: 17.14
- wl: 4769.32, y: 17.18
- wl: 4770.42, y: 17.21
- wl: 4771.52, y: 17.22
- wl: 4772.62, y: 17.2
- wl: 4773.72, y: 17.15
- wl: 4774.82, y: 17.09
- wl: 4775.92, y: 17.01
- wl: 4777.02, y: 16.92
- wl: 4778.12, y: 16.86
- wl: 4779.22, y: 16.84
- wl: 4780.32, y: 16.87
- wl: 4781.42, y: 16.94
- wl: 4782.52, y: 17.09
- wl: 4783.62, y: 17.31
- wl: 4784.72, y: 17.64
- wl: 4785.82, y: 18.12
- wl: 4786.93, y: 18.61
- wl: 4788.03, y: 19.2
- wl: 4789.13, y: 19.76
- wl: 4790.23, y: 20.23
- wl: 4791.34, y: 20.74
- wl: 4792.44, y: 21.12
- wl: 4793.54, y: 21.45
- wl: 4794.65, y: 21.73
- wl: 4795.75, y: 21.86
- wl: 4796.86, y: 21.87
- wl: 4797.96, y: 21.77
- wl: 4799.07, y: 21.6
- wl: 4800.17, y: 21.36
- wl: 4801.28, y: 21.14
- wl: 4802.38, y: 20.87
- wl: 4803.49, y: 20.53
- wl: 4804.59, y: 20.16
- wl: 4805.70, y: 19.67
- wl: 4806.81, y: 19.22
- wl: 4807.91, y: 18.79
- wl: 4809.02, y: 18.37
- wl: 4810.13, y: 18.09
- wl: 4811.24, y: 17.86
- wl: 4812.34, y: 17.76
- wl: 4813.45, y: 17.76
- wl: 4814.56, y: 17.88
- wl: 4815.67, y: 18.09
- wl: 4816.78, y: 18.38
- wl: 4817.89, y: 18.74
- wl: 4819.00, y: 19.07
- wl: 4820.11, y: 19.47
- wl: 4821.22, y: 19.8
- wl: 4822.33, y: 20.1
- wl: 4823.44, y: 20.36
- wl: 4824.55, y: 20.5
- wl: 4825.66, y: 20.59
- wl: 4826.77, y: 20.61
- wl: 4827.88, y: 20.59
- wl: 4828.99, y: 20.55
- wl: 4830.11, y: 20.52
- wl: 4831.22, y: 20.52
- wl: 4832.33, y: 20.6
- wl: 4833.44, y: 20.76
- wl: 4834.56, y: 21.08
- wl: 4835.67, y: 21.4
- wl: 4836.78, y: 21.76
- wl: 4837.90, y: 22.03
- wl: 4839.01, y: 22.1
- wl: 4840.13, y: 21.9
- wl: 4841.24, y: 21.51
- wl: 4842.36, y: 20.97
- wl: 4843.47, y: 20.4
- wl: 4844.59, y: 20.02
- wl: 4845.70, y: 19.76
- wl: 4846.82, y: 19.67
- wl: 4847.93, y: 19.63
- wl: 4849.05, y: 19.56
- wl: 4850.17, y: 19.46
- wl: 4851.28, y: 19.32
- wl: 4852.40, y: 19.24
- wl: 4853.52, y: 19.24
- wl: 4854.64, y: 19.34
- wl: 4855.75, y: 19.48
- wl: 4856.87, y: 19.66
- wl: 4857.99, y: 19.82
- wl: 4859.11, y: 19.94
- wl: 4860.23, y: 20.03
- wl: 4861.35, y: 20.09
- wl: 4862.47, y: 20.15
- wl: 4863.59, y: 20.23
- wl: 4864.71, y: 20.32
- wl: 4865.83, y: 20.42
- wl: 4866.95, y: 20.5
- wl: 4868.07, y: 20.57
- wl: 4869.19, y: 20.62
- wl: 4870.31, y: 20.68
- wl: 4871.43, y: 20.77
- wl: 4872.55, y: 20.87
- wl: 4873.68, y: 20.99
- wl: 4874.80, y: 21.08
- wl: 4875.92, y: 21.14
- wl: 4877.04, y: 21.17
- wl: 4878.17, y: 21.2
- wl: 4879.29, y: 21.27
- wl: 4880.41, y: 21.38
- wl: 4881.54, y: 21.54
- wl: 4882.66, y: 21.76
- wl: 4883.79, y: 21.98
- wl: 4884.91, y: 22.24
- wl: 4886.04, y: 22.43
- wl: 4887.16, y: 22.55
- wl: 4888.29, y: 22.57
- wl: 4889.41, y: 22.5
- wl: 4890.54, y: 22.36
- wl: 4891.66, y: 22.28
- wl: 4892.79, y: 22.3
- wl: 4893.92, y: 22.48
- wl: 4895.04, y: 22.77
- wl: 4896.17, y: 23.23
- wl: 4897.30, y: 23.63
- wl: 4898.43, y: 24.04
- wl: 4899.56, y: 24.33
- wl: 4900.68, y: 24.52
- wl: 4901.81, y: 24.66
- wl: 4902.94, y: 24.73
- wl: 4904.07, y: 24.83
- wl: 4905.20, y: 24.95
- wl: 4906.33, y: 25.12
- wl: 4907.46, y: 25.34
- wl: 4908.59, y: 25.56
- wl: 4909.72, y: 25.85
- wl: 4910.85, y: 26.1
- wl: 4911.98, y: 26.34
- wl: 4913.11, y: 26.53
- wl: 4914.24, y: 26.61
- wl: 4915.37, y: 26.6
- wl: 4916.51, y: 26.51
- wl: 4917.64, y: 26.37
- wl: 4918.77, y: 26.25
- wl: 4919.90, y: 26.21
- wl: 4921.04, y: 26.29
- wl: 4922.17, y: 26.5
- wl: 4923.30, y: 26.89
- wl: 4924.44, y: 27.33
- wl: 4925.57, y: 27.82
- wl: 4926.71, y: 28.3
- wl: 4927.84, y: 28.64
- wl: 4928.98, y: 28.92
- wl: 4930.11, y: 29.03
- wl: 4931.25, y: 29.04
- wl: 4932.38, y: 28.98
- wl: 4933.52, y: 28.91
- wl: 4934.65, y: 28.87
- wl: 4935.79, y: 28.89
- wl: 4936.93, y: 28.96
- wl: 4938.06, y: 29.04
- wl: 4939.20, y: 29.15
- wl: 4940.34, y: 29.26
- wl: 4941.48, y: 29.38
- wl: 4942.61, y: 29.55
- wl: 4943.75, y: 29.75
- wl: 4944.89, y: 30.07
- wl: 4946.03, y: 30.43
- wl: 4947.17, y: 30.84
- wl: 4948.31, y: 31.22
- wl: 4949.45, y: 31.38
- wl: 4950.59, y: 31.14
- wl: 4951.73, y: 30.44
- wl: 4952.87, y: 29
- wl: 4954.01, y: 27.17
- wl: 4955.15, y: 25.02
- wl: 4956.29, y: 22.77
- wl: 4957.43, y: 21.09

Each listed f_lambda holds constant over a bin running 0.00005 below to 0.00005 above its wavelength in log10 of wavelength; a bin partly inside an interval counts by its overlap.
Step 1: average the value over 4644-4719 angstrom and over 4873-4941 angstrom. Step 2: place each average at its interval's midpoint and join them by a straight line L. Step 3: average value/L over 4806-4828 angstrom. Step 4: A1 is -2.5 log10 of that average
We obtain 0.24 mag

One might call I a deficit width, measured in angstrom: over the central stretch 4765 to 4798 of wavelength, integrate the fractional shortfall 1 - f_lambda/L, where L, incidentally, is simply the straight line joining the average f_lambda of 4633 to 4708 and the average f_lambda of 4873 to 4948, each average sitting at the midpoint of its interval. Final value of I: 7.0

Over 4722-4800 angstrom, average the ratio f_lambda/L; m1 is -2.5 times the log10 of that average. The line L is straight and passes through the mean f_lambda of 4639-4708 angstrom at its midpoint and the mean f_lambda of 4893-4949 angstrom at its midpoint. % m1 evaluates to 0.132 mag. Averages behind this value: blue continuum 21.4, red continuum 27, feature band 20.7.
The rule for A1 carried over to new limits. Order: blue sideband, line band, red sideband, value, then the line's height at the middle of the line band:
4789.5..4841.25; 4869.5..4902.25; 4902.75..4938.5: 0.12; 24.8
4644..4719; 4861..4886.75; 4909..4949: 0.26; 26.7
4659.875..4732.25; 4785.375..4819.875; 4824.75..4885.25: 0.07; 21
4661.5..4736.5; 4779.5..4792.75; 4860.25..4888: 0.15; 21.4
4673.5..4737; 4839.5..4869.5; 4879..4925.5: 0.18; 23.7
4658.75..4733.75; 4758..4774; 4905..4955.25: 0.28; 23.6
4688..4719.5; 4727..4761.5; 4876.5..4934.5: 0.00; 22.9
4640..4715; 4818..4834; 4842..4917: 0.09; 21.9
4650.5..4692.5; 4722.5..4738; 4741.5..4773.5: -0.08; 20.9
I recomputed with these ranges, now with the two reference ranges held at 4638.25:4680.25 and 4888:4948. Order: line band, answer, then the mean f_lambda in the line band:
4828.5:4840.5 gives 1.78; 21.2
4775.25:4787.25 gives 3.30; 17.3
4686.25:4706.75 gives -0.10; 22.2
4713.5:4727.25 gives 0.50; 21.8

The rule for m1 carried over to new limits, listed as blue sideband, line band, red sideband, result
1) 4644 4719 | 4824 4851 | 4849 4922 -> 0.083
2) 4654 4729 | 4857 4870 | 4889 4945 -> 0.243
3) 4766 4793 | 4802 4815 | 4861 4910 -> 0.010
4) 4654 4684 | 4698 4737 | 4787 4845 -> -0.089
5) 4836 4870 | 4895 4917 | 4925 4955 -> 0.027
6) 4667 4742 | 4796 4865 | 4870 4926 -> 0.154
